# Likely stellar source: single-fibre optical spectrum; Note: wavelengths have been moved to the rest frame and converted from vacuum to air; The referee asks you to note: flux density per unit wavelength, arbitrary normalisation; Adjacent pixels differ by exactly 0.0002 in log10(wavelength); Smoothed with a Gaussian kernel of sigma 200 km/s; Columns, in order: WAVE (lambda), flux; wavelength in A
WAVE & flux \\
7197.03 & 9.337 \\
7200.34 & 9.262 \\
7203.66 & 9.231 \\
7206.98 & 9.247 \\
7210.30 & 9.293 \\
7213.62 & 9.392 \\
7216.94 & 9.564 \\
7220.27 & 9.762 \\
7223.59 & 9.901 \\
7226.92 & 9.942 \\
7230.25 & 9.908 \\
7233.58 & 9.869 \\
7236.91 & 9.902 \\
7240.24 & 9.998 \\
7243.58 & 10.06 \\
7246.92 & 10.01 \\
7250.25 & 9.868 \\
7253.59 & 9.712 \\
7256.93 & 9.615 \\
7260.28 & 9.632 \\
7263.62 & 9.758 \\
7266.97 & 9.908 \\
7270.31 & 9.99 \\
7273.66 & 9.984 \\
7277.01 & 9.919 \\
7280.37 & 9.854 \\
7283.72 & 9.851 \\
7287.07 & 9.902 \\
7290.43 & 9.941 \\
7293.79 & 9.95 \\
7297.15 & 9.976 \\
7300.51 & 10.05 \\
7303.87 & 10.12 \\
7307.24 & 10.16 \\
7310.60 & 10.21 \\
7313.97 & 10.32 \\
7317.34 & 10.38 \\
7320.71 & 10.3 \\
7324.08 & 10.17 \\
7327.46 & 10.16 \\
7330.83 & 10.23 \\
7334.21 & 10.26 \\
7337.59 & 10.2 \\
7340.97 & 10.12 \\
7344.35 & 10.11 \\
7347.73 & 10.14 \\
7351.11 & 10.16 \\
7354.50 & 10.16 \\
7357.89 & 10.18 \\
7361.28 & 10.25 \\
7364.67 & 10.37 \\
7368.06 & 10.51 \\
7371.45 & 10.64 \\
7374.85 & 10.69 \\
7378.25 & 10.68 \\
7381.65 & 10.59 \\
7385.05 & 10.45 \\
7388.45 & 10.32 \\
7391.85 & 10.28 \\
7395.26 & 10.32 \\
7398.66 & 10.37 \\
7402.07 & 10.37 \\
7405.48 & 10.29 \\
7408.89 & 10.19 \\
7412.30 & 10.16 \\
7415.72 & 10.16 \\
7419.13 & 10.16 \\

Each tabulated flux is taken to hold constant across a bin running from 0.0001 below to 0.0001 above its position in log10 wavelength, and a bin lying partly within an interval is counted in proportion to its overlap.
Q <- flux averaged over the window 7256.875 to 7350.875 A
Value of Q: 10.1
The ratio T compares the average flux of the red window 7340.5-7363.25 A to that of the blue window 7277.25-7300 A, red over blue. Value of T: 1.0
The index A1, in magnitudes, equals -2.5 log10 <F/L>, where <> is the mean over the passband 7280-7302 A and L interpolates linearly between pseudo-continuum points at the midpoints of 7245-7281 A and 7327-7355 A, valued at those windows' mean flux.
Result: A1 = 0.00 mag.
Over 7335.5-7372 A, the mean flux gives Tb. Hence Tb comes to 10.2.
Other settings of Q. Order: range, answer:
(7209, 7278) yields 9.81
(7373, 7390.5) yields 10.5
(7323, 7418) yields 10.3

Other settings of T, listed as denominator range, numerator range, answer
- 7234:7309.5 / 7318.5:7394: 1.04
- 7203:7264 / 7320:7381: 1.06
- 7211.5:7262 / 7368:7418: 1.06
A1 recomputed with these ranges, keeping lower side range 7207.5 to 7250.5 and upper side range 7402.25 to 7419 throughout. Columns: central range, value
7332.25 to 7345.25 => -0.01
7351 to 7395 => -0.03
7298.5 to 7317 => -0.02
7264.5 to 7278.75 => -0.01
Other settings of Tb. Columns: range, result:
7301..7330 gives 10.2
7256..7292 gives 9.85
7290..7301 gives 9.98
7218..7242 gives 9.89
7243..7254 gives 9.92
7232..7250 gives 9.96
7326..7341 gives 10.2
